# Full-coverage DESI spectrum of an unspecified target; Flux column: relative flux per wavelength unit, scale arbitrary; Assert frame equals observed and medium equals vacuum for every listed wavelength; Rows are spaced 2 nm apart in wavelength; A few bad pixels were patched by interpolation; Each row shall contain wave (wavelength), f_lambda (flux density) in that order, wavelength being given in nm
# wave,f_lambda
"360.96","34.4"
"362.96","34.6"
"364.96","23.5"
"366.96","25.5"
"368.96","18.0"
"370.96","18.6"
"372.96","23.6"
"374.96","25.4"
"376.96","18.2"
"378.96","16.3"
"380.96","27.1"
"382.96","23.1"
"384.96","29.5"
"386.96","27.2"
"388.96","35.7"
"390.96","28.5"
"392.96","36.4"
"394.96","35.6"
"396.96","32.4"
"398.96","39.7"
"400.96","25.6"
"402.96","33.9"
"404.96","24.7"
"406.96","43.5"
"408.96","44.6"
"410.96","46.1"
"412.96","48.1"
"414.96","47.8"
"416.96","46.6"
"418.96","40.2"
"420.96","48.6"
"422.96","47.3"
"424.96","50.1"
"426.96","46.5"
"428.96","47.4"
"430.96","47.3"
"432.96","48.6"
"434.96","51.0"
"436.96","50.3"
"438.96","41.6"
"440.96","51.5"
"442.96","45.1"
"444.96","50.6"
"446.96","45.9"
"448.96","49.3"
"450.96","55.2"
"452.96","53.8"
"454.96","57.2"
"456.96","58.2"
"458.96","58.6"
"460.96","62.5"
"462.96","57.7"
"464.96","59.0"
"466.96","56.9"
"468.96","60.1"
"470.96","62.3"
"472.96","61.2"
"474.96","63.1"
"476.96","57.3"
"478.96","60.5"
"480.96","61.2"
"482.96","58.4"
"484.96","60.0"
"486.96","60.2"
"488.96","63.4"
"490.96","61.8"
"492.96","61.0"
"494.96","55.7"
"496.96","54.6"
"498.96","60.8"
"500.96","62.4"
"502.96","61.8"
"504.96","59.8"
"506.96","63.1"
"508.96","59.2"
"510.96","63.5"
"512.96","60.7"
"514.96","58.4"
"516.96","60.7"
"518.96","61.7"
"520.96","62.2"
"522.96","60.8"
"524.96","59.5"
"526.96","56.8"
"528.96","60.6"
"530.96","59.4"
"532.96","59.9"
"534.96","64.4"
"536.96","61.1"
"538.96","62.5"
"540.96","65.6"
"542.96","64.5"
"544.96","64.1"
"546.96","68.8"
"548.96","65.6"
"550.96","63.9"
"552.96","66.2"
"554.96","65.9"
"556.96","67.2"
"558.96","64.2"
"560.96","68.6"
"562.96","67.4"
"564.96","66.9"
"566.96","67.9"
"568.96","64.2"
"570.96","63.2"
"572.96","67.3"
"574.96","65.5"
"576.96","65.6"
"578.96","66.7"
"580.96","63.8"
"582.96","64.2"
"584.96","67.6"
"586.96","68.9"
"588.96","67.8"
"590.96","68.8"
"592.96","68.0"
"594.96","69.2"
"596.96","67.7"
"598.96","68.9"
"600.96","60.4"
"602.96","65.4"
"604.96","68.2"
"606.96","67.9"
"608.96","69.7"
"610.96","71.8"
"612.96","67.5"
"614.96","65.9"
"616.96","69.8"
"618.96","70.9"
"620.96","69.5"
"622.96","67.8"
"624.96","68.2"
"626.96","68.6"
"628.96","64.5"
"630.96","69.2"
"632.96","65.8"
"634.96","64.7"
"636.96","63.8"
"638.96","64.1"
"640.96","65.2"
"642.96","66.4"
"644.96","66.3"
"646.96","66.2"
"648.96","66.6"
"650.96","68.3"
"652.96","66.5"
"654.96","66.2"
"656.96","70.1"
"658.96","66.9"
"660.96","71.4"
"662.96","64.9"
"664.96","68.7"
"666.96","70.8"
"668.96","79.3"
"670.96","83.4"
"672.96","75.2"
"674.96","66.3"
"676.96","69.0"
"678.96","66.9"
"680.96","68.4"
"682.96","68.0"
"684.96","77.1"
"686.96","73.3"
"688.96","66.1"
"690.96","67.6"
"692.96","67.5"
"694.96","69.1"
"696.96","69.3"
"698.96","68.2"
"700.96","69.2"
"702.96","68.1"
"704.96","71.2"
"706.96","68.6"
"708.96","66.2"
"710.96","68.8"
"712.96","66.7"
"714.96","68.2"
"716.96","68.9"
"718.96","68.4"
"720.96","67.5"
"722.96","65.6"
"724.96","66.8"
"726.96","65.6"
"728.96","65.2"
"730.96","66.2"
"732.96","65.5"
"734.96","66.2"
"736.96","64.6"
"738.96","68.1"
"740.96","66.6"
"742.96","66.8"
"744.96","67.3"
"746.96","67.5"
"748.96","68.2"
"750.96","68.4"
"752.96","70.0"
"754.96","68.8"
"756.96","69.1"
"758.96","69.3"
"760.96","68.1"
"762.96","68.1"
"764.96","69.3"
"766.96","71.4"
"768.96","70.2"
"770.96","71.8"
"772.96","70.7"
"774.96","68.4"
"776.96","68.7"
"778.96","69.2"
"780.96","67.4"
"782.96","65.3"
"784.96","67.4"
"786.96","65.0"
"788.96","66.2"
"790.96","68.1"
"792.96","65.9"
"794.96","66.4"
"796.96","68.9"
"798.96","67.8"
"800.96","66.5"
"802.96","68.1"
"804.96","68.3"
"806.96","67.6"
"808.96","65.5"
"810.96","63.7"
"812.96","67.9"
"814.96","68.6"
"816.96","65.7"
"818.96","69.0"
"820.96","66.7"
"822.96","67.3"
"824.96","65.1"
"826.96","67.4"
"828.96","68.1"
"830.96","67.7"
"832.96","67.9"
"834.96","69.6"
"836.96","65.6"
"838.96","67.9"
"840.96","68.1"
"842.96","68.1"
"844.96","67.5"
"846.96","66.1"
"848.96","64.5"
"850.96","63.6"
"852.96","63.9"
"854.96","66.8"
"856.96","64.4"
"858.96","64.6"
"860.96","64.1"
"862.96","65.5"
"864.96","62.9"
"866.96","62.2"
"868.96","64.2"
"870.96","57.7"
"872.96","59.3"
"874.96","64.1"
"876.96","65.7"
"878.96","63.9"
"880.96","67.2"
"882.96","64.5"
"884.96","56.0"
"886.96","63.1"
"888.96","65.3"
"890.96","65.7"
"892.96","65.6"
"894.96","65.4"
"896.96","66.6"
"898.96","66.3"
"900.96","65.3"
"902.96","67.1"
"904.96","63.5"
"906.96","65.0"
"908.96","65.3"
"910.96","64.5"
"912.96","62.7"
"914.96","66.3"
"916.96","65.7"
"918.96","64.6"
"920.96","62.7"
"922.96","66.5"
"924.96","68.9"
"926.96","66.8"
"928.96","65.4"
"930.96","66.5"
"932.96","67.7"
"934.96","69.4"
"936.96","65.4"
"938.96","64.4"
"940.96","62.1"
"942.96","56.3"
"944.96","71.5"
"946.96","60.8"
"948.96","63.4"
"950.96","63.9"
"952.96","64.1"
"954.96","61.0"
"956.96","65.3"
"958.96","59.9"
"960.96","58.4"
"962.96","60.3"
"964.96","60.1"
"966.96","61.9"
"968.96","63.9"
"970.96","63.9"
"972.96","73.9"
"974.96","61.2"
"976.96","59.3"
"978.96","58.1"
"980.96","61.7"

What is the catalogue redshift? 0.02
